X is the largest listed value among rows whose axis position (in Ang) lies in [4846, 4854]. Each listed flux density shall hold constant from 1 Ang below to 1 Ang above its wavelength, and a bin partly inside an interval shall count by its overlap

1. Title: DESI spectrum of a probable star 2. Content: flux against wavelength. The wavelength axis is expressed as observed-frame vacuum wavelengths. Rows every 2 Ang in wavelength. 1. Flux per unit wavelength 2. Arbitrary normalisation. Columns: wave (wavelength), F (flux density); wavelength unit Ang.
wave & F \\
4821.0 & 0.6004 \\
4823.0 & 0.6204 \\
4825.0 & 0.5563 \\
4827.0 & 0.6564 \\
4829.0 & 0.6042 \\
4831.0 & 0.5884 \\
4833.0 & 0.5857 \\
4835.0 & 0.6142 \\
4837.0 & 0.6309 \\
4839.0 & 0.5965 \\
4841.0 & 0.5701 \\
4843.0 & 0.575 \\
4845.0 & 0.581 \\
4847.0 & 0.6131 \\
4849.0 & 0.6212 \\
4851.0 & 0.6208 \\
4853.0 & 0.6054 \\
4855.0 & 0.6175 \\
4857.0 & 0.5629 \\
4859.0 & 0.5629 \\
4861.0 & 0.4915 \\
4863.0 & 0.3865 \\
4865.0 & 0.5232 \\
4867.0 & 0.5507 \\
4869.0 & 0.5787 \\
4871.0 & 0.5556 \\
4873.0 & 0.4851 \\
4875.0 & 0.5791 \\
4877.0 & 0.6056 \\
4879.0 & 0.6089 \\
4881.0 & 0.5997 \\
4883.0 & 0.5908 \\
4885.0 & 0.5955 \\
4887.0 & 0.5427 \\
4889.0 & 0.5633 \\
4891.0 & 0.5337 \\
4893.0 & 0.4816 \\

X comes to 0.6212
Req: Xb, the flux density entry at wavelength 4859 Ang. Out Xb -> 0.5629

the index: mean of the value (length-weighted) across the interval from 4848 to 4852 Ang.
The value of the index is 0.621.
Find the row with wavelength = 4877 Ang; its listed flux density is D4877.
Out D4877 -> 0.6056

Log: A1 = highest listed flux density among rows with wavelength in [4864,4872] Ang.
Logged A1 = 0.5787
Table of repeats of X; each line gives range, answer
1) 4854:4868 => 0.6175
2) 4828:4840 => 0.6309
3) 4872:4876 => 0.5791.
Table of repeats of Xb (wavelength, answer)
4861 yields 0.4915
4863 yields 0.3865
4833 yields 0.5857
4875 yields 0.5791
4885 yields 0.5955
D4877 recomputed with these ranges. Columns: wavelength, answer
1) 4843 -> 0.575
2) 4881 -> 0.5997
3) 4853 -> 0.6054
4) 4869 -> 0.5787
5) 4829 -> 0.6042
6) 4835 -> 0.6142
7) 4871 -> 0.5556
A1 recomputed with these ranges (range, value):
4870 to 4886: 0.6089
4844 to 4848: 0.6131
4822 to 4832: 0.6564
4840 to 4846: 0.581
